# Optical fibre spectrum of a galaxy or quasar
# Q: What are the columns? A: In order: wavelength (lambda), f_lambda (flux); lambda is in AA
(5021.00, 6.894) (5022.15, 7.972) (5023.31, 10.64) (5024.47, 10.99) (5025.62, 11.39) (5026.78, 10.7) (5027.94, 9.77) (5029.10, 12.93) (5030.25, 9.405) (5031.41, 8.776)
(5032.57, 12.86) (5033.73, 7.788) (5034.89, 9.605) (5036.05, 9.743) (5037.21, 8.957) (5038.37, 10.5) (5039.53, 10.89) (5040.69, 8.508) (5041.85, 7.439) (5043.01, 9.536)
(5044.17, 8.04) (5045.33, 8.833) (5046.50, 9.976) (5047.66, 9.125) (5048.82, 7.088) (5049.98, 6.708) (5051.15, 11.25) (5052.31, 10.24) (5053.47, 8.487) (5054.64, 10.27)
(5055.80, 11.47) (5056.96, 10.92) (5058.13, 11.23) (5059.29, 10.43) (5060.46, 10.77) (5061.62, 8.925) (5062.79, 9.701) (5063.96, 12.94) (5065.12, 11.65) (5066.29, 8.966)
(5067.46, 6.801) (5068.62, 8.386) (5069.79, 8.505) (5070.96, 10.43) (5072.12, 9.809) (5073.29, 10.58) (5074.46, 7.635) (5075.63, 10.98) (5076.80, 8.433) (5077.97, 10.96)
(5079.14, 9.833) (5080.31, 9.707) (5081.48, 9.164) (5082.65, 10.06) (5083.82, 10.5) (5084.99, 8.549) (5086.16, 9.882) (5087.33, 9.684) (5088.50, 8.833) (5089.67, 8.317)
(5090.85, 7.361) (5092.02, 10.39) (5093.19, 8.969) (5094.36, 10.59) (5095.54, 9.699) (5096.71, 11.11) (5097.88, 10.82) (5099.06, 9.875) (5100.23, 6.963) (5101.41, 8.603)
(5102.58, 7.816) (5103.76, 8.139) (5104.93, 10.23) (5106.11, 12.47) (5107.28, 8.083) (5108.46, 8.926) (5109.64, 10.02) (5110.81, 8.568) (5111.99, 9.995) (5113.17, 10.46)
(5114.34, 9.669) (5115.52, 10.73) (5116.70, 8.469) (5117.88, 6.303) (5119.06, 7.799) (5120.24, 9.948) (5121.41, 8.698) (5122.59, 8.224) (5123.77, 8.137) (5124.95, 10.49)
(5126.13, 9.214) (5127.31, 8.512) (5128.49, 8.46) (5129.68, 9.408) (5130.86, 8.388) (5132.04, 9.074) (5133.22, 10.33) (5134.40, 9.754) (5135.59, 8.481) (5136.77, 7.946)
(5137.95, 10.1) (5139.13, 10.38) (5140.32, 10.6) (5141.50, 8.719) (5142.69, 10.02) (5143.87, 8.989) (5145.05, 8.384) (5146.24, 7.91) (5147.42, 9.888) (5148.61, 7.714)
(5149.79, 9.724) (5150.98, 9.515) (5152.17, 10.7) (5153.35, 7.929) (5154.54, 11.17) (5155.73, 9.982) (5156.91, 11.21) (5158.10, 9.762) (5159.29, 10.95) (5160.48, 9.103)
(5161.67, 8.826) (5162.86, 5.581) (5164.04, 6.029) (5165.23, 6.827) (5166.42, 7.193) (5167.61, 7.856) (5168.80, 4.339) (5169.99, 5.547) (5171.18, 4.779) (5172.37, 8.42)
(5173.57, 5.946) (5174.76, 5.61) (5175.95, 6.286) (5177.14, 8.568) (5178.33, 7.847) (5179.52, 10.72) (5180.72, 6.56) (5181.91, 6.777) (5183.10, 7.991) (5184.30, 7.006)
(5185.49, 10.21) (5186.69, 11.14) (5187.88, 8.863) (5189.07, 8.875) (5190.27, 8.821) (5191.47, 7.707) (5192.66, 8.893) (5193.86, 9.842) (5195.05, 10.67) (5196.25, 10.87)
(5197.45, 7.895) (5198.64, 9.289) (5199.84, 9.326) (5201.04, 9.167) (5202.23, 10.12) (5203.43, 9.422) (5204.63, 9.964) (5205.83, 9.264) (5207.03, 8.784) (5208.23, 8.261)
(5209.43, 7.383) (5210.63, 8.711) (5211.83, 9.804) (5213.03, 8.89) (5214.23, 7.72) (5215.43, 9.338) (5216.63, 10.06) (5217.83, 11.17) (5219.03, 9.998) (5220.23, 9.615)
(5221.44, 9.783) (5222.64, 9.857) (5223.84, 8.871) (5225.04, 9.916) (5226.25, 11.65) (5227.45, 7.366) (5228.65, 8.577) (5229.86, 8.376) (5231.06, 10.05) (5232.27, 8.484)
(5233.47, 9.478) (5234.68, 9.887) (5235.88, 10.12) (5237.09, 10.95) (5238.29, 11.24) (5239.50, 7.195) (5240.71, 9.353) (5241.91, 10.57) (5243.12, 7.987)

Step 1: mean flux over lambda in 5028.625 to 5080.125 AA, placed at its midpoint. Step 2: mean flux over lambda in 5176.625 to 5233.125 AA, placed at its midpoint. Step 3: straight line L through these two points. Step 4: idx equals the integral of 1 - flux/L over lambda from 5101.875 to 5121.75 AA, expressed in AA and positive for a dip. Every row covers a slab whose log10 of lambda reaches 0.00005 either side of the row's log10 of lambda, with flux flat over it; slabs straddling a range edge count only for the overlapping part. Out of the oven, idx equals 0.6 AA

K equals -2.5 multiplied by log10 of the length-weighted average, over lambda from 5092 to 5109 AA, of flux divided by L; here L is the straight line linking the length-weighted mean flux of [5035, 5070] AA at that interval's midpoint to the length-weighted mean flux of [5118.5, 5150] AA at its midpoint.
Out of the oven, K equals -0.02 mag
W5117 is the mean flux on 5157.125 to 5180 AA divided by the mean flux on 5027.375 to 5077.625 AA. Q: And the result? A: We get 0.8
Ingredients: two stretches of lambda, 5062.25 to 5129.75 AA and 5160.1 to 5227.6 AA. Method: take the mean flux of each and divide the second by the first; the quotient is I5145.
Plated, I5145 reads 0.9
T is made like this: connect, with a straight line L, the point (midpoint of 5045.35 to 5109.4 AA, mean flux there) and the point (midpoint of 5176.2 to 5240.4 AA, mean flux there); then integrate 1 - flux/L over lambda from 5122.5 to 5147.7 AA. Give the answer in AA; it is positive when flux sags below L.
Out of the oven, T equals 0.6 AA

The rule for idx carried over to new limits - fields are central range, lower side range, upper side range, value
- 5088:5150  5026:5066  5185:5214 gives 2.5 AA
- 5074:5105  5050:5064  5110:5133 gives 0.9 AA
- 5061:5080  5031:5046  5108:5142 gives -0.8 AA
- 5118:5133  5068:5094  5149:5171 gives 0.0 AA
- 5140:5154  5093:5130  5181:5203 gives 0.0 AA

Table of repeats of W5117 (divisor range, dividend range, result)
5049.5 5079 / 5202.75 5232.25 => 0.94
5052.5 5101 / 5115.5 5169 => 0.91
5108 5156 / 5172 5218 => 0.95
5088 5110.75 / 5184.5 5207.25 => 1.01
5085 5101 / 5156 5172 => 0.81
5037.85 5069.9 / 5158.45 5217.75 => 0.87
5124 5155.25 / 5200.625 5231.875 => 1.00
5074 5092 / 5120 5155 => 0.98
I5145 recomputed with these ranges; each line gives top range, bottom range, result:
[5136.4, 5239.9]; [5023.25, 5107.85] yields 0.92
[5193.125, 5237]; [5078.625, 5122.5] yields 1.01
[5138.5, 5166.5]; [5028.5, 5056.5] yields 0.95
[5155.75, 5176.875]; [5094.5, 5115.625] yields 0.77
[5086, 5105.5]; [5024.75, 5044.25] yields 0.94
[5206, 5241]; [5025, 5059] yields 0.96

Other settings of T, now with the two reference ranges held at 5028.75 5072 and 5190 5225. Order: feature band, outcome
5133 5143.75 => -0.09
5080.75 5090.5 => 0.26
